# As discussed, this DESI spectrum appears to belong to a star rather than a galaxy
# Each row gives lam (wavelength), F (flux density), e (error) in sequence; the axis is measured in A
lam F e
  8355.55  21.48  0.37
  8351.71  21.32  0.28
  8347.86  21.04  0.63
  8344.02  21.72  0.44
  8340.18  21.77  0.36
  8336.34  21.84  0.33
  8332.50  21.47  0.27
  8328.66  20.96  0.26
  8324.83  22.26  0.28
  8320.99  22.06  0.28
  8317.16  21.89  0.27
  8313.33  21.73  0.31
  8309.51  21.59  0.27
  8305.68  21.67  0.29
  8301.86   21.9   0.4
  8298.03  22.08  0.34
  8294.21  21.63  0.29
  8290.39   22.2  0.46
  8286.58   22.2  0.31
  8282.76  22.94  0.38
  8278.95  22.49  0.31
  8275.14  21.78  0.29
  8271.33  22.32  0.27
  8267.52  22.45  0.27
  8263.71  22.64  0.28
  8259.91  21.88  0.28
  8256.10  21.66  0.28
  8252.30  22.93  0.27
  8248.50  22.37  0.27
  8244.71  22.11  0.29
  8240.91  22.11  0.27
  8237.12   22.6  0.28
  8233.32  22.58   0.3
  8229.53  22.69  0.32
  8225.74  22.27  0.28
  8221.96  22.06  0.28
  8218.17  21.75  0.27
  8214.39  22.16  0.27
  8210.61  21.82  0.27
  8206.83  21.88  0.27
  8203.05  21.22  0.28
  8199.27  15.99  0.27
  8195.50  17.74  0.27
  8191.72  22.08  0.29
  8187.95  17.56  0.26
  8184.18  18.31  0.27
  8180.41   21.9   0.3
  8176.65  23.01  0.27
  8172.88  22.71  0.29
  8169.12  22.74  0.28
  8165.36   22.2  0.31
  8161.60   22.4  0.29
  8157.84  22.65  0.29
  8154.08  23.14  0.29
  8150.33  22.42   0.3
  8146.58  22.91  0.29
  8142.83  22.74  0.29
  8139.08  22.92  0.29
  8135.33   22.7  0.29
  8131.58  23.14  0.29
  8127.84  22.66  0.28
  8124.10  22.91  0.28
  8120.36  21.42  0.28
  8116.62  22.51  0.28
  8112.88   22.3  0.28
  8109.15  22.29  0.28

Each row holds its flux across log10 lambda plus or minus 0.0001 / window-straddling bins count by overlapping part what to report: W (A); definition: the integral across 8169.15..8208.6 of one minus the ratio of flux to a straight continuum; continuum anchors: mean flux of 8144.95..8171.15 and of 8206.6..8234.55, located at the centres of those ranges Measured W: 3.6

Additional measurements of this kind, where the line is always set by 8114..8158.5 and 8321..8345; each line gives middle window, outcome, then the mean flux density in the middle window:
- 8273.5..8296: -0.3 A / 22.2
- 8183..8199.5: 2.8 A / 18.6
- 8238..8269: -0.3 A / 22.3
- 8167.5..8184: 0.2 A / 22.1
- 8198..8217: 1.3 A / 20.8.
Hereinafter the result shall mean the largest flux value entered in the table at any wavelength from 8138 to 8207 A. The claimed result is 23.14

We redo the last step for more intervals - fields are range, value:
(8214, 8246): 22.69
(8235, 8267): 22.93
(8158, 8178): 23.01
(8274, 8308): 22.94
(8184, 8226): 22.27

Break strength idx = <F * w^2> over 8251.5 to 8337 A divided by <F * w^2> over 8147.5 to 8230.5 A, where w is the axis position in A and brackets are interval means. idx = 1.06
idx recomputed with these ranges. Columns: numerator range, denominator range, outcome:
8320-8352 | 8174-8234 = 1.07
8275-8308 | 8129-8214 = 1.06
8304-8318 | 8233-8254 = 0.98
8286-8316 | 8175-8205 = 1.14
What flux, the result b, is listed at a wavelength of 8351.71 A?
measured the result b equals 21.32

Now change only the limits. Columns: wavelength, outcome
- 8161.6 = 22.4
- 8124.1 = 22.91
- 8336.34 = 21.84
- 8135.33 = 22.7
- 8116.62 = 22.51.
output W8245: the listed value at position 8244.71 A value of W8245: 22.11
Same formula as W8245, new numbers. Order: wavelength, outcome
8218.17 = 21.75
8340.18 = 21.77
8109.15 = 22.29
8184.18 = 18.31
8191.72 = 22.08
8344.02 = 21.72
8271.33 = 22.32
